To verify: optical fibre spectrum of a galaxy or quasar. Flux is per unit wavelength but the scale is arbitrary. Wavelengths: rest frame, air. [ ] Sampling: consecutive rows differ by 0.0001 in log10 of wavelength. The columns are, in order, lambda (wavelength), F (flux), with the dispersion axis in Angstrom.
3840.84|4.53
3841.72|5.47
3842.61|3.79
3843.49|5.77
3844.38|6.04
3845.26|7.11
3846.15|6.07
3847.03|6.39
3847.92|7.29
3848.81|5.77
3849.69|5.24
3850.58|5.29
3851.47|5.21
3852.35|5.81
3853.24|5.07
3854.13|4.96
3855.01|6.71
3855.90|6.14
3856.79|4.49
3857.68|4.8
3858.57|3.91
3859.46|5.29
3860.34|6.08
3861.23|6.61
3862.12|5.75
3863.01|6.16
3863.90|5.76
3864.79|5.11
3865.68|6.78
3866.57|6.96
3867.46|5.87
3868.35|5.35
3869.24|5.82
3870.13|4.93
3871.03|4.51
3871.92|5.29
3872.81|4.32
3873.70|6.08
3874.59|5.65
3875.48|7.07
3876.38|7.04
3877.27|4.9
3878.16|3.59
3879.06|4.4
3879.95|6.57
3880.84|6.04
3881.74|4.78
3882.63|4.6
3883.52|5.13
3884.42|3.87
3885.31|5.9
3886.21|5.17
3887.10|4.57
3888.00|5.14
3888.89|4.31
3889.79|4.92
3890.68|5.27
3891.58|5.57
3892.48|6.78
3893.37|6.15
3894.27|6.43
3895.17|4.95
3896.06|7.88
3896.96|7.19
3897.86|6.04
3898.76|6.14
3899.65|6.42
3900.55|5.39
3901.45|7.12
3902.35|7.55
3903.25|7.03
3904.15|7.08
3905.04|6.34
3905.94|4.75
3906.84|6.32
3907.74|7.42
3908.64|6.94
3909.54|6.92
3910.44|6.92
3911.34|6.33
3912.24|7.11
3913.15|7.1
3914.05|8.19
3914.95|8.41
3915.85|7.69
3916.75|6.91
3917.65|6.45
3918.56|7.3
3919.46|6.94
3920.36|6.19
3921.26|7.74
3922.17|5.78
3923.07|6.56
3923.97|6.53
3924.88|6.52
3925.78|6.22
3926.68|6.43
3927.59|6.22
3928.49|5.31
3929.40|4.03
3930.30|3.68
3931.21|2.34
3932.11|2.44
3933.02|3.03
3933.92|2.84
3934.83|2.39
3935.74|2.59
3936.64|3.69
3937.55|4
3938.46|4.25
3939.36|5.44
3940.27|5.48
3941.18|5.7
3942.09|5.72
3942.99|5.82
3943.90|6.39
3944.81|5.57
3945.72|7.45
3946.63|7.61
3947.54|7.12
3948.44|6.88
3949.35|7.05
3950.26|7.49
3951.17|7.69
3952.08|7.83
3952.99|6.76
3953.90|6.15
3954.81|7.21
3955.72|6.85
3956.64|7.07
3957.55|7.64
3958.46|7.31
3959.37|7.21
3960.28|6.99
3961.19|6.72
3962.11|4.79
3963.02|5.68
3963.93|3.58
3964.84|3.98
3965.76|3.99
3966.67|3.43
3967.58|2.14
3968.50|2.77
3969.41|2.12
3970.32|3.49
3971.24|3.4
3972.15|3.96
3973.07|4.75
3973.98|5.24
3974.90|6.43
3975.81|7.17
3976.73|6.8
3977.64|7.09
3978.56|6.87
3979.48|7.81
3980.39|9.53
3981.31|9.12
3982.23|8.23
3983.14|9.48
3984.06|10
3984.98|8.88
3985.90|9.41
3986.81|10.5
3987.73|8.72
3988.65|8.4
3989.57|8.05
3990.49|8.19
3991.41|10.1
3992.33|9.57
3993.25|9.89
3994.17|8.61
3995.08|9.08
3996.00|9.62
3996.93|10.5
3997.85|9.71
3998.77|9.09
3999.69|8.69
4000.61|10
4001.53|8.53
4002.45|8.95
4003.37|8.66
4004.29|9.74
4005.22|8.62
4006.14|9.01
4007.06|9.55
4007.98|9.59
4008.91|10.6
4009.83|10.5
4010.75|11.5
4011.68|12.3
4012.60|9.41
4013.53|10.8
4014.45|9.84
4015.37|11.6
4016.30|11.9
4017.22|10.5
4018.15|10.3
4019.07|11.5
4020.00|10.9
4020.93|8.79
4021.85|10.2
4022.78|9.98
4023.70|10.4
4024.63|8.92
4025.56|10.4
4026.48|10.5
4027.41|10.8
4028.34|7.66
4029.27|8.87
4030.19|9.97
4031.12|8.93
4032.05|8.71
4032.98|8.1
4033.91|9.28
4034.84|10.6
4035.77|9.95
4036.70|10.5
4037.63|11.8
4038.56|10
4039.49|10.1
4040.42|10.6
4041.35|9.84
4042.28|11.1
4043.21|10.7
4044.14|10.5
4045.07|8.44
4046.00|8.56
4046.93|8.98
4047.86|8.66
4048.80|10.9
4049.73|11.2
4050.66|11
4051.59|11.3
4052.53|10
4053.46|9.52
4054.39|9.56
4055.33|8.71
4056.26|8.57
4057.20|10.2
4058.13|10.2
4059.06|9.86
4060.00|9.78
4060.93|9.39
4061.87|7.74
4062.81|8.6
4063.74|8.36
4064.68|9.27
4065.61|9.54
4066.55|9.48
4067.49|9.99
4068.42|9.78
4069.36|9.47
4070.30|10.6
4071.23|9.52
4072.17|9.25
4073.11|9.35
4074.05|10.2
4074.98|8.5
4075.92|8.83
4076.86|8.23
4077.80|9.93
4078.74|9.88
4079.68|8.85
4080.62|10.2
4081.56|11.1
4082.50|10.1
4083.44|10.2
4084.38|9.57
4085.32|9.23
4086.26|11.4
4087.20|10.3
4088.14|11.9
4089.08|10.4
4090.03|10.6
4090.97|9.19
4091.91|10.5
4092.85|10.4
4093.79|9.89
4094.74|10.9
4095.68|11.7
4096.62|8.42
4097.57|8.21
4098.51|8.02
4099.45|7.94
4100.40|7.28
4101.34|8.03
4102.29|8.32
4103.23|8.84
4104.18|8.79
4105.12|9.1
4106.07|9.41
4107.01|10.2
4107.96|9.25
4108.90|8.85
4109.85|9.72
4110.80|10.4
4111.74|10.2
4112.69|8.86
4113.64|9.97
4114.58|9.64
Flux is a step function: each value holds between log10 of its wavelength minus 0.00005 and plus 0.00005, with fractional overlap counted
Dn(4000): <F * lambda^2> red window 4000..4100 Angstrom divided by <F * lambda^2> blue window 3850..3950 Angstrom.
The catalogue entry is 1.84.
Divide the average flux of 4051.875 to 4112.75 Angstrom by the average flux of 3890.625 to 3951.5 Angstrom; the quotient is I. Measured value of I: 1.58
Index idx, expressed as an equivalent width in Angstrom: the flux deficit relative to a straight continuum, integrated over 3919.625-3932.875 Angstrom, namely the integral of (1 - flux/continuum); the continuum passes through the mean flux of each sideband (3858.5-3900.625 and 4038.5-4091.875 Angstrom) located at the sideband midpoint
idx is 2.5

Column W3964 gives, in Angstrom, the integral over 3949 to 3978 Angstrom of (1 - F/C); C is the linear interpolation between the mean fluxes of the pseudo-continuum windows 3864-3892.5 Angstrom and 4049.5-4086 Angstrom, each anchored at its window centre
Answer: 6.43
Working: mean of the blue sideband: 5.37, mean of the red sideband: 9.62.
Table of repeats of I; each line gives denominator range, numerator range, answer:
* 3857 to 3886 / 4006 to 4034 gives 1.84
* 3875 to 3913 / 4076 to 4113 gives 1.61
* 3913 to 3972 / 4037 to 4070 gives 1.74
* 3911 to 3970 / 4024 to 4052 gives 1.73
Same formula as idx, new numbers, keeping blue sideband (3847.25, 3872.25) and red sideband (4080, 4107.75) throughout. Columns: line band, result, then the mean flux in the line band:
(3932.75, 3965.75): 6.2 Angstrom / 5.82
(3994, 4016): -4.6 Angstrom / 9.8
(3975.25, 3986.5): -1.0 Angstrom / 8.38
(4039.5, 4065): -2.2 Angstrom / 9.7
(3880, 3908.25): 1.5 Angstrom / 5.89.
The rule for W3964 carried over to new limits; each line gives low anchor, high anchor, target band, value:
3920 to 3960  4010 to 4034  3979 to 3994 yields -1.6 Angstrom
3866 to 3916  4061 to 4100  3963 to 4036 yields -3.4 Angstrom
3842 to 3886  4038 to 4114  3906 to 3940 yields 4.8 Angstrom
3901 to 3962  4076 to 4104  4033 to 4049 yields -2.6 Angstrom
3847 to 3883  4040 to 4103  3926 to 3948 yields 6.8 Angstrom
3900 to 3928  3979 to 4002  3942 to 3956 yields 1.8 Angstrom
